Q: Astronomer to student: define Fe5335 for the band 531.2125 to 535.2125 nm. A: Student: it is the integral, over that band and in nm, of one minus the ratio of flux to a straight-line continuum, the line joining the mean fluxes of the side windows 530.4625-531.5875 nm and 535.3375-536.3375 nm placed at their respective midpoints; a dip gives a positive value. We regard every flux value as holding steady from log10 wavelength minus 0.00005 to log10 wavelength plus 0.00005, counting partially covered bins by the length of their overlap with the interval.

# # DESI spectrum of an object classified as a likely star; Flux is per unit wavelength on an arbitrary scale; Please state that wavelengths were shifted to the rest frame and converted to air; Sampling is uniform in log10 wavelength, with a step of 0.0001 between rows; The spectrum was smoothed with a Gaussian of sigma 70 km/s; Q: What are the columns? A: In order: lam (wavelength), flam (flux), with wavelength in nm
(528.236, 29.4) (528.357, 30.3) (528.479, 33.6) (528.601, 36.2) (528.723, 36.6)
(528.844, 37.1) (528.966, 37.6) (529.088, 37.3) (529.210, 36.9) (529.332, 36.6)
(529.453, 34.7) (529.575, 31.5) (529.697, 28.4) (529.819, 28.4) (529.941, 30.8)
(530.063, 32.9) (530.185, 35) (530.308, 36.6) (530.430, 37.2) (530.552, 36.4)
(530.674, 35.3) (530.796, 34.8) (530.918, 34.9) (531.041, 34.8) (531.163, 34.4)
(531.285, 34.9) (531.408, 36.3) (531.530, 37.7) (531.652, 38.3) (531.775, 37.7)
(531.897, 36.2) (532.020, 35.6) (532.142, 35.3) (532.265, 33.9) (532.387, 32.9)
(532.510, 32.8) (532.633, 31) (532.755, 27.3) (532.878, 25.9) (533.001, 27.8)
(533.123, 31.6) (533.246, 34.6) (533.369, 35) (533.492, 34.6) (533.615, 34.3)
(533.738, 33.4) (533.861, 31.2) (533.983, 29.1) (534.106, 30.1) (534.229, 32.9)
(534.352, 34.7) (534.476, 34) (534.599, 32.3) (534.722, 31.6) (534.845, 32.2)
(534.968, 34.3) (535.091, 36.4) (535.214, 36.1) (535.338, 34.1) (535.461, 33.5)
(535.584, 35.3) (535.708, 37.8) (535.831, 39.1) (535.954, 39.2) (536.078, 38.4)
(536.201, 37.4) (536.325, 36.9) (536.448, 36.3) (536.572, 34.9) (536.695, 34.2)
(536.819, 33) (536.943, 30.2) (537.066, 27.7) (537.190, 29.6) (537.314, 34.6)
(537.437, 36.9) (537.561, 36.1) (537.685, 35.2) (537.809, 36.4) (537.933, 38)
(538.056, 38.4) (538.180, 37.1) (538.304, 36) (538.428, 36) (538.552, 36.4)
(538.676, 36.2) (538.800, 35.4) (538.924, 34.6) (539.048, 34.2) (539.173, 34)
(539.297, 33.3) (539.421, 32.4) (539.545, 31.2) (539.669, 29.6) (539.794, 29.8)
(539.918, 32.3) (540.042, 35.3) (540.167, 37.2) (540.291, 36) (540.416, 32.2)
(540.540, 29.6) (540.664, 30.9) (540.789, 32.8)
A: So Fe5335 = 0.32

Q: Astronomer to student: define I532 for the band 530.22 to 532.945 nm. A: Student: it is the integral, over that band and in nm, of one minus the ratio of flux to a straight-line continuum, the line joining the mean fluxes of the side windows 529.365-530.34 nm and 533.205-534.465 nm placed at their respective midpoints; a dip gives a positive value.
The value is -0.16 nm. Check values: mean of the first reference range 32.3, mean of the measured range 34.5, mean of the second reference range 33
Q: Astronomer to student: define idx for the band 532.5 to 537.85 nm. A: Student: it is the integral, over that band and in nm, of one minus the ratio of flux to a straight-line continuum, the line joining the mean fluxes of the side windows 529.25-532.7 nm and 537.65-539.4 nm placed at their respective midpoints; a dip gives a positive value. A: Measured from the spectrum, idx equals 0.235 nm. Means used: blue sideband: 34.5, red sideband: 35.7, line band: 33.6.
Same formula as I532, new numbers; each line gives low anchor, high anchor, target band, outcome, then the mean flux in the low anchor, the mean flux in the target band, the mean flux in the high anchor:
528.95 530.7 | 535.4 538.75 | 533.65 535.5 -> 0.11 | 34.3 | 33.1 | 35.6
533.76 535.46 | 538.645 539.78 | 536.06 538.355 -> -0.13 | 33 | 35.1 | 33.2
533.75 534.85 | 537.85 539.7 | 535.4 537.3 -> -0.09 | 32.1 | 34.9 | 35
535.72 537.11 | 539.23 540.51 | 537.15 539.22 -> -0.10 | 35.4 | 35.7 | 32.9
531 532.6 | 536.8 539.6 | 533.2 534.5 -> 0.08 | 35.4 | 33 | 34.5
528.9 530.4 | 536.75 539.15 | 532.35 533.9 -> 0.12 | 34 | 31.7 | 34.8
